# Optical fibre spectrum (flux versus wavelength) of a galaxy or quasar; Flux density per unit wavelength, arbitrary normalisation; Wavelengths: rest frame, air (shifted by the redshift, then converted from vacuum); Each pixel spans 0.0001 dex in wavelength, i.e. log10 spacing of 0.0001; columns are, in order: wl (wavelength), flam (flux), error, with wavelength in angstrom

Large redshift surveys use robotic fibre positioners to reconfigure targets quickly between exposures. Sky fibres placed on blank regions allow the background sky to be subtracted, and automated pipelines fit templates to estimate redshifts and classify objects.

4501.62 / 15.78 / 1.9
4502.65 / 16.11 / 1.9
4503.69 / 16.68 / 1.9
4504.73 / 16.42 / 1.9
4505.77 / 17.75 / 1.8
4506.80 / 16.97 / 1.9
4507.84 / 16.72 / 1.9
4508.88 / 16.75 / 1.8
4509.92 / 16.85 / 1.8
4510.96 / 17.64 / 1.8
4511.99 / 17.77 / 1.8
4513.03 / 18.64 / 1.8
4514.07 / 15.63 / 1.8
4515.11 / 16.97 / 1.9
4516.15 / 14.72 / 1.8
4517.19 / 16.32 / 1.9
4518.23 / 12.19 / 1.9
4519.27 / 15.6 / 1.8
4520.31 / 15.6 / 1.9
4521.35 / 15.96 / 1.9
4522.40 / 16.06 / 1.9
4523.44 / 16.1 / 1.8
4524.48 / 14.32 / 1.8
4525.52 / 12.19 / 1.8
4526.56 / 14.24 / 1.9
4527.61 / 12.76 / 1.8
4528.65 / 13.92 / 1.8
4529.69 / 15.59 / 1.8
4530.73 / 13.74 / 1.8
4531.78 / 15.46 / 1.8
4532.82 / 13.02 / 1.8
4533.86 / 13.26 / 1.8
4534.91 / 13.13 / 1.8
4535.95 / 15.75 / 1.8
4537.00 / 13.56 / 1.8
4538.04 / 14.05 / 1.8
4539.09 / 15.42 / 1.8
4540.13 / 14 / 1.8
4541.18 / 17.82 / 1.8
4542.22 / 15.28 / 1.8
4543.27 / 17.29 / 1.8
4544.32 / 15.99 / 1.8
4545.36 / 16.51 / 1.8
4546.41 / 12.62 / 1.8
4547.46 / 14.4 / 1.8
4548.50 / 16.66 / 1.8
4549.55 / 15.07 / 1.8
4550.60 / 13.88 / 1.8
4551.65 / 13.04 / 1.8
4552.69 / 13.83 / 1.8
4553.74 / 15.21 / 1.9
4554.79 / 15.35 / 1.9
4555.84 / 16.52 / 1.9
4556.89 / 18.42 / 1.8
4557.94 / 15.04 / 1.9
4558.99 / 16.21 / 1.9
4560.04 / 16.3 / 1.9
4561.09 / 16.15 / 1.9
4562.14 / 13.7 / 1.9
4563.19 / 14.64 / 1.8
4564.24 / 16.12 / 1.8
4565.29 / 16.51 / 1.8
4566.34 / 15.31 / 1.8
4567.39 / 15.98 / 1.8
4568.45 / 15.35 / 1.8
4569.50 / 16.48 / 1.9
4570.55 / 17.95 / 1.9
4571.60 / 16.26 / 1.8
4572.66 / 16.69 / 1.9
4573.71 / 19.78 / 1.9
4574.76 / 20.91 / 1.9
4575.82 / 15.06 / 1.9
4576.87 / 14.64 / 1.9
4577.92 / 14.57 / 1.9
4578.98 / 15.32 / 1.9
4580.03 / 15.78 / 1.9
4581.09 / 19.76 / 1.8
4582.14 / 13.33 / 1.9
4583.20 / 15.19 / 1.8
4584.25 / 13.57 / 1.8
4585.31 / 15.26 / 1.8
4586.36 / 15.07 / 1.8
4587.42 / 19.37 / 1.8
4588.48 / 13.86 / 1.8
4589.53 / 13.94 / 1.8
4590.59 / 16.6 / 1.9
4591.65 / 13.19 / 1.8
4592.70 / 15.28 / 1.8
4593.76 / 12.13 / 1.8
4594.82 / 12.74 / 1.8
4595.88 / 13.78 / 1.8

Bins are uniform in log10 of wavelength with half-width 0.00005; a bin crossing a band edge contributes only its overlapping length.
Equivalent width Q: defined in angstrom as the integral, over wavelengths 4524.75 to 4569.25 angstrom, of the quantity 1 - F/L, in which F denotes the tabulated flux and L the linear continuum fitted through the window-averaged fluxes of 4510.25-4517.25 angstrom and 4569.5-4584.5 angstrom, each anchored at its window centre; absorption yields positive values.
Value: 4.3 angstrom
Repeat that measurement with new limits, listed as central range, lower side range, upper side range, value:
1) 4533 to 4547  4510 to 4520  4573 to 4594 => 0.95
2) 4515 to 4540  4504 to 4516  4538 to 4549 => 2.63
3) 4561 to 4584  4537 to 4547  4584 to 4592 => -1.34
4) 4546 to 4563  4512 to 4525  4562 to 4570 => 0.52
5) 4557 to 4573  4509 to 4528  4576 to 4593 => -0.61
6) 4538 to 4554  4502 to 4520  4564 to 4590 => 1.14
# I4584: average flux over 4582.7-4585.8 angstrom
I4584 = 14.7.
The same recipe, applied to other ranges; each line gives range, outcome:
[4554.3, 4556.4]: 16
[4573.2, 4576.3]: 18.6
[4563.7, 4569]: 15.8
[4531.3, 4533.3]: 14.3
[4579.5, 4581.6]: 17.7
